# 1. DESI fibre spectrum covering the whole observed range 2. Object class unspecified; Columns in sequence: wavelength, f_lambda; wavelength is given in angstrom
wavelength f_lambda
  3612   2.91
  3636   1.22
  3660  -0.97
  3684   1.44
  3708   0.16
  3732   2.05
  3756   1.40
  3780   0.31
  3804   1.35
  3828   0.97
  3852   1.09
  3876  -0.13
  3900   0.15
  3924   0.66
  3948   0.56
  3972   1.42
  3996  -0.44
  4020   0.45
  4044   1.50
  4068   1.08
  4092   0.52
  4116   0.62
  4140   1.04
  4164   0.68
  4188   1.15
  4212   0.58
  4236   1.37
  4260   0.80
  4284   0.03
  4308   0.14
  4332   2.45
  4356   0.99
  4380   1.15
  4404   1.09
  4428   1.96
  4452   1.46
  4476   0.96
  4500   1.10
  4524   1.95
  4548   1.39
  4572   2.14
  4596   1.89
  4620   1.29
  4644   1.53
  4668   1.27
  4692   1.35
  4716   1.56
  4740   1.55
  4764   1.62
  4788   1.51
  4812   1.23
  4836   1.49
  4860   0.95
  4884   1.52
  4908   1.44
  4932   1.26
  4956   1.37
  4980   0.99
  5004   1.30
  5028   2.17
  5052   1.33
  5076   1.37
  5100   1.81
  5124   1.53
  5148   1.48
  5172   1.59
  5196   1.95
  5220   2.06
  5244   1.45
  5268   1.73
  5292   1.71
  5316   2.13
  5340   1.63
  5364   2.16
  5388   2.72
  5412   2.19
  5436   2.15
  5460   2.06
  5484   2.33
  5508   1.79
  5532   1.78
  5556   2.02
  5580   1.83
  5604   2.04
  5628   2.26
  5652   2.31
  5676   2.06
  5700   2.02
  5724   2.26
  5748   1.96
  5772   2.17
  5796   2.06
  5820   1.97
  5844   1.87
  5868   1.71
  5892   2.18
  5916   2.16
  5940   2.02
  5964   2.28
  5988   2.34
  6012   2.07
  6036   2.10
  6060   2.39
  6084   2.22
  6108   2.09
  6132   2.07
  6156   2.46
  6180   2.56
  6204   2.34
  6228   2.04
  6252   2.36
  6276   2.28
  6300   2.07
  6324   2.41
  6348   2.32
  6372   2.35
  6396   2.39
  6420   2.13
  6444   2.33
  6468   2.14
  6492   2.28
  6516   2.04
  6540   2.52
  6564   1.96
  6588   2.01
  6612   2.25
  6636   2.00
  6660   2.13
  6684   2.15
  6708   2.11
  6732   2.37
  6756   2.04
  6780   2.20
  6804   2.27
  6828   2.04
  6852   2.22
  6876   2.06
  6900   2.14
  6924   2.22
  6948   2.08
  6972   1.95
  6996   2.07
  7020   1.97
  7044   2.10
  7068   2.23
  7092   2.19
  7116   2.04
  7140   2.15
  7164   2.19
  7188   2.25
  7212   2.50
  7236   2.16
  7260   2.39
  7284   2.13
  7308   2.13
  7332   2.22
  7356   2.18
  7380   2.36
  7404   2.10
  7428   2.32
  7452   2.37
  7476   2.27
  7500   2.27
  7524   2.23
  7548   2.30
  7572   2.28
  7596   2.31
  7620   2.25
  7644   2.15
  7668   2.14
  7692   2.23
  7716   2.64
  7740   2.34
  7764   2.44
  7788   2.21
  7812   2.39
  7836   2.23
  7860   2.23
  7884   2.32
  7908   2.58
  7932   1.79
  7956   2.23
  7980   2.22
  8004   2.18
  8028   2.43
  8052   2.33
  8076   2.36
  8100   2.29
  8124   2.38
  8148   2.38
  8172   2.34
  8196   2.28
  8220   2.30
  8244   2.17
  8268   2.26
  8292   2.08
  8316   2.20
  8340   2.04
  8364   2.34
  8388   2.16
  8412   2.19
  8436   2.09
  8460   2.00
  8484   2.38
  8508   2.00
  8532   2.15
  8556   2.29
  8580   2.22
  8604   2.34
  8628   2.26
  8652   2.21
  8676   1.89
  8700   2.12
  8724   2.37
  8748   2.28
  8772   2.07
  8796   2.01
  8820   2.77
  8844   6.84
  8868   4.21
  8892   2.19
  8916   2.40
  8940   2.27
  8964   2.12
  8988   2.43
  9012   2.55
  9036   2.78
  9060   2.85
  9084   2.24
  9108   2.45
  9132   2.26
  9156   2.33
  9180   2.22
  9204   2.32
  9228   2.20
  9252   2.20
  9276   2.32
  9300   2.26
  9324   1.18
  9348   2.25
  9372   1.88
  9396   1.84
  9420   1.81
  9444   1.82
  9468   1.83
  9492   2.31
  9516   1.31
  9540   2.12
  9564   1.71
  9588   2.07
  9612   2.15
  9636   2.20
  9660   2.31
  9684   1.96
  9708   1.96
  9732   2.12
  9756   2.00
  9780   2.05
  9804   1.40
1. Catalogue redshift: 0.346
